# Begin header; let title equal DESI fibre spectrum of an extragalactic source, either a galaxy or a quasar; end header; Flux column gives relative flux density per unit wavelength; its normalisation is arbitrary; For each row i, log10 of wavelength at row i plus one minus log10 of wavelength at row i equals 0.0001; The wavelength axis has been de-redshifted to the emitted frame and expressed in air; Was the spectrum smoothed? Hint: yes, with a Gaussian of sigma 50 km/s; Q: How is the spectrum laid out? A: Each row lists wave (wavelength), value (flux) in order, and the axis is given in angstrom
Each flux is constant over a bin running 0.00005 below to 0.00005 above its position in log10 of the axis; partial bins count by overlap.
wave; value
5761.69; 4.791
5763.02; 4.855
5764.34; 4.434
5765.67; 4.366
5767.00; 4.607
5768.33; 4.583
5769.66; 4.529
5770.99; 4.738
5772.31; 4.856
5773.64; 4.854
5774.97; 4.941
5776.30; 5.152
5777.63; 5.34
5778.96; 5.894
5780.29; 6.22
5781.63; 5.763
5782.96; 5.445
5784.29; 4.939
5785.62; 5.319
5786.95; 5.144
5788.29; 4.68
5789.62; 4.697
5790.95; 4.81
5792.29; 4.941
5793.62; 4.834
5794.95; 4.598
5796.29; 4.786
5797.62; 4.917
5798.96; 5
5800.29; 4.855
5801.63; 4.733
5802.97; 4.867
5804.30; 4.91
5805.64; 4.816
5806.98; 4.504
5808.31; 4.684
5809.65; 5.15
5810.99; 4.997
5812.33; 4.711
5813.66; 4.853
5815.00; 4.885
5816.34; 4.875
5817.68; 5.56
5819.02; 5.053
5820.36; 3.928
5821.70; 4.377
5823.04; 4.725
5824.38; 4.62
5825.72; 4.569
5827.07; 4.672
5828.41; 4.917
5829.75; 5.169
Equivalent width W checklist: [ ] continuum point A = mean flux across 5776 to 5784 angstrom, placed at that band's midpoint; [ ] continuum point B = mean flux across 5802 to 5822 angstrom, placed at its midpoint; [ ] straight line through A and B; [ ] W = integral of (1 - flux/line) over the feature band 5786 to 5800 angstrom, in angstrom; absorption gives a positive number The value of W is 1.2 angstrom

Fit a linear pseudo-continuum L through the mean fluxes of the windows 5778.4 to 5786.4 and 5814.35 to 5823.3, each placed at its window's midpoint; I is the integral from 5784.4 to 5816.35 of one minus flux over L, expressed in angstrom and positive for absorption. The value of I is 2.0 angstrom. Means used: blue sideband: 5.59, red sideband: 4.77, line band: 4.86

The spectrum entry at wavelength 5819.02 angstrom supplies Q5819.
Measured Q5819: 5.053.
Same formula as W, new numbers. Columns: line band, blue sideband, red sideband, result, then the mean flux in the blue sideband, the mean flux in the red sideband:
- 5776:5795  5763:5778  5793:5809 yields -1.71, 4.76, 4.79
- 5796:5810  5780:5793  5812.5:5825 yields 0.36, 5.16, 4.77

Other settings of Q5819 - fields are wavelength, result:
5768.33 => 4.583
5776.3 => 5.152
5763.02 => 4.855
